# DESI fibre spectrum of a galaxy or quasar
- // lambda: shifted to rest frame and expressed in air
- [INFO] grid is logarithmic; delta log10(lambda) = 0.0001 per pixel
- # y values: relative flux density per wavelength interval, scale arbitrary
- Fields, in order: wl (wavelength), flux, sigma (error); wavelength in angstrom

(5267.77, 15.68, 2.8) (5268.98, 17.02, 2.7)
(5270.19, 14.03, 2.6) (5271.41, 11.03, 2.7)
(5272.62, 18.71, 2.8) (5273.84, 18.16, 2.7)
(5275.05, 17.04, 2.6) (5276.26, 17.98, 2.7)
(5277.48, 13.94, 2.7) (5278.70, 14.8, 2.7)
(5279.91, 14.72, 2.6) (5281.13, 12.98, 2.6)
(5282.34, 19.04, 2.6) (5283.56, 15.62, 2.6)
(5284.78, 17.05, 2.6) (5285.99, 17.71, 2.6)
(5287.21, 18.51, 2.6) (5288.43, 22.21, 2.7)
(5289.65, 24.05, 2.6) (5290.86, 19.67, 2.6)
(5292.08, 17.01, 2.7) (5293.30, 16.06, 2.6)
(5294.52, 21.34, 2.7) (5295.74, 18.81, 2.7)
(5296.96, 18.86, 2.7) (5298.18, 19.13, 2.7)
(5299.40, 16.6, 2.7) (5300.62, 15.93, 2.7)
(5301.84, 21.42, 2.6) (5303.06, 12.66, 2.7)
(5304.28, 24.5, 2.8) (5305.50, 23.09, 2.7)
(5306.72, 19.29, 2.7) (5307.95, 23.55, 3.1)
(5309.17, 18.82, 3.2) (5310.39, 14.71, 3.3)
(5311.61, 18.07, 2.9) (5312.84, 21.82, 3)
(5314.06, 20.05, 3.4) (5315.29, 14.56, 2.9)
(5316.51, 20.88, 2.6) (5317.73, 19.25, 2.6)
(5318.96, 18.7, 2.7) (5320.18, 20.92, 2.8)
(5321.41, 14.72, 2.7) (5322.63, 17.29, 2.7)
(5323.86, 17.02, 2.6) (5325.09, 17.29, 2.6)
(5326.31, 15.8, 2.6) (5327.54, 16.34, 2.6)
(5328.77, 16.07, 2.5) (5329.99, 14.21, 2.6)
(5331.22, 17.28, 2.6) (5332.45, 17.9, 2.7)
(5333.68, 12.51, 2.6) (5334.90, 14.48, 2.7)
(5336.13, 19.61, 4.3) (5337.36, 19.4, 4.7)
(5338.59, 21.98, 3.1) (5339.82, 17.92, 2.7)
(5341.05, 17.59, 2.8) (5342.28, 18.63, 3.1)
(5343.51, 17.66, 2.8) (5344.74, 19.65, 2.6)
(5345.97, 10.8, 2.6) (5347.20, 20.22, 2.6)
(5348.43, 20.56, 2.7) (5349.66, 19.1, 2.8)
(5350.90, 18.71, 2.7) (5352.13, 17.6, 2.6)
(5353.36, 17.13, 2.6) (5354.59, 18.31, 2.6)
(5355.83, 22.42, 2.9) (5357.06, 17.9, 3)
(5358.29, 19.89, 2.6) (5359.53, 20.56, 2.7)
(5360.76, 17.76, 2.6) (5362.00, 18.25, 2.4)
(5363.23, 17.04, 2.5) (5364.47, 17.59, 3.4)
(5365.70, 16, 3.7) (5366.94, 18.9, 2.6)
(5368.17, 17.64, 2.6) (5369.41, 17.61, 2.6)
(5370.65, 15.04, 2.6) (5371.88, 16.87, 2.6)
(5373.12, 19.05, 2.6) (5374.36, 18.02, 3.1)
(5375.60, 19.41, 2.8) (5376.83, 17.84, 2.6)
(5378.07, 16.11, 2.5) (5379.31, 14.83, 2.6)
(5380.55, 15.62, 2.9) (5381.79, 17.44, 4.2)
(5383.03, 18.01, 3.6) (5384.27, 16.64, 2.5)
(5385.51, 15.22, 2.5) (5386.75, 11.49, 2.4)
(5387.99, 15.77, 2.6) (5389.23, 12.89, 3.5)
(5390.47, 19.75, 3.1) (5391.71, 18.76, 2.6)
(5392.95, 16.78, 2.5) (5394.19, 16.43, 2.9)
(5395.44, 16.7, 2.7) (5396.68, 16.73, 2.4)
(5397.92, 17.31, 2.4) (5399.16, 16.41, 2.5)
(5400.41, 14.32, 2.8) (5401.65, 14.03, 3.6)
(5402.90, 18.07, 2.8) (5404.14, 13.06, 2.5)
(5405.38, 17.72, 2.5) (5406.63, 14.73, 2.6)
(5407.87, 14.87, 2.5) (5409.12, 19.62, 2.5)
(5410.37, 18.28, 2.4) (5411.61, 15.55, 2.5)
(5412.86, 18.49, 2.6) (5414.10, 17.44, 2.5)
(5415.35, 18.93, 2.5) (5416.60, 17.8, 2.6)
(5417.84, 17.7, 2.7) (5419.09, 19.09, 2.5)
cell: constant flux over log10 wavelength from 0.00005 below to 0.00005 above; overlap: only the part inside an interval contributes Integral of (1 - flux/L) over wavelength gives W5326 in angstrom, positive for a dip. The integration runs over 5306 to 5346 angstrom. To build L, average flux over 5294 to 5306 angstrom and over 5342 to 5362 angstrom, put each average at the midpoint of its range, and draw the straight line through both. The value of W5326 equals 2.2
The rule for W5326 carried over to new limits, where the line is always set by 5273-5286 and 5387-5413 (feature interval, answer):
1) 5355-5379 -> -2.5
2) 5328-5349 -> -1.4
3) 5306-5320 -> -2.5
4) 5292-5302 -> -1.2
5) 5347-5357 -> -1.7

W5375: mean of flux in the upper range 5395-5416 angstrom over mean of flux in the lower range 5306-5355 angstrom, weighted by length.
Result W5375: 0.93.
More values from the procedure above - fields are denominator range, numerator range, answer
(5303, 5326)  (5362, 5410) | 0.88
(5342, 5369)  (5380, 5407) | 0.88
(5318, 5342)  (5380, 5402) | 0.94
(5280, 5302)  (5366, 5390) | 0.90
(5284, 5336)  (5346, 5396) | 0.96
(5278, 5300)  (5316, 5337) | 0.95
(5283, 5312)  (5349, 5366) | 0.98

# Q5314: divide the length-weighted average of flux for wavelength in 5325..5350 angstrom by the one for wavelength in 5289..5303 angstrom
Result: 0.93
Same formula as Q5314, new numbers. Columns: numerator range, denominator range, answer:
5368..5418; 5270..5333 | 0.93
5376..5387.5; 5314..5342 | 0.92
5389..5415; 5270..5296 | 0.96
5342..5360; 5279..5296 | 1.03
